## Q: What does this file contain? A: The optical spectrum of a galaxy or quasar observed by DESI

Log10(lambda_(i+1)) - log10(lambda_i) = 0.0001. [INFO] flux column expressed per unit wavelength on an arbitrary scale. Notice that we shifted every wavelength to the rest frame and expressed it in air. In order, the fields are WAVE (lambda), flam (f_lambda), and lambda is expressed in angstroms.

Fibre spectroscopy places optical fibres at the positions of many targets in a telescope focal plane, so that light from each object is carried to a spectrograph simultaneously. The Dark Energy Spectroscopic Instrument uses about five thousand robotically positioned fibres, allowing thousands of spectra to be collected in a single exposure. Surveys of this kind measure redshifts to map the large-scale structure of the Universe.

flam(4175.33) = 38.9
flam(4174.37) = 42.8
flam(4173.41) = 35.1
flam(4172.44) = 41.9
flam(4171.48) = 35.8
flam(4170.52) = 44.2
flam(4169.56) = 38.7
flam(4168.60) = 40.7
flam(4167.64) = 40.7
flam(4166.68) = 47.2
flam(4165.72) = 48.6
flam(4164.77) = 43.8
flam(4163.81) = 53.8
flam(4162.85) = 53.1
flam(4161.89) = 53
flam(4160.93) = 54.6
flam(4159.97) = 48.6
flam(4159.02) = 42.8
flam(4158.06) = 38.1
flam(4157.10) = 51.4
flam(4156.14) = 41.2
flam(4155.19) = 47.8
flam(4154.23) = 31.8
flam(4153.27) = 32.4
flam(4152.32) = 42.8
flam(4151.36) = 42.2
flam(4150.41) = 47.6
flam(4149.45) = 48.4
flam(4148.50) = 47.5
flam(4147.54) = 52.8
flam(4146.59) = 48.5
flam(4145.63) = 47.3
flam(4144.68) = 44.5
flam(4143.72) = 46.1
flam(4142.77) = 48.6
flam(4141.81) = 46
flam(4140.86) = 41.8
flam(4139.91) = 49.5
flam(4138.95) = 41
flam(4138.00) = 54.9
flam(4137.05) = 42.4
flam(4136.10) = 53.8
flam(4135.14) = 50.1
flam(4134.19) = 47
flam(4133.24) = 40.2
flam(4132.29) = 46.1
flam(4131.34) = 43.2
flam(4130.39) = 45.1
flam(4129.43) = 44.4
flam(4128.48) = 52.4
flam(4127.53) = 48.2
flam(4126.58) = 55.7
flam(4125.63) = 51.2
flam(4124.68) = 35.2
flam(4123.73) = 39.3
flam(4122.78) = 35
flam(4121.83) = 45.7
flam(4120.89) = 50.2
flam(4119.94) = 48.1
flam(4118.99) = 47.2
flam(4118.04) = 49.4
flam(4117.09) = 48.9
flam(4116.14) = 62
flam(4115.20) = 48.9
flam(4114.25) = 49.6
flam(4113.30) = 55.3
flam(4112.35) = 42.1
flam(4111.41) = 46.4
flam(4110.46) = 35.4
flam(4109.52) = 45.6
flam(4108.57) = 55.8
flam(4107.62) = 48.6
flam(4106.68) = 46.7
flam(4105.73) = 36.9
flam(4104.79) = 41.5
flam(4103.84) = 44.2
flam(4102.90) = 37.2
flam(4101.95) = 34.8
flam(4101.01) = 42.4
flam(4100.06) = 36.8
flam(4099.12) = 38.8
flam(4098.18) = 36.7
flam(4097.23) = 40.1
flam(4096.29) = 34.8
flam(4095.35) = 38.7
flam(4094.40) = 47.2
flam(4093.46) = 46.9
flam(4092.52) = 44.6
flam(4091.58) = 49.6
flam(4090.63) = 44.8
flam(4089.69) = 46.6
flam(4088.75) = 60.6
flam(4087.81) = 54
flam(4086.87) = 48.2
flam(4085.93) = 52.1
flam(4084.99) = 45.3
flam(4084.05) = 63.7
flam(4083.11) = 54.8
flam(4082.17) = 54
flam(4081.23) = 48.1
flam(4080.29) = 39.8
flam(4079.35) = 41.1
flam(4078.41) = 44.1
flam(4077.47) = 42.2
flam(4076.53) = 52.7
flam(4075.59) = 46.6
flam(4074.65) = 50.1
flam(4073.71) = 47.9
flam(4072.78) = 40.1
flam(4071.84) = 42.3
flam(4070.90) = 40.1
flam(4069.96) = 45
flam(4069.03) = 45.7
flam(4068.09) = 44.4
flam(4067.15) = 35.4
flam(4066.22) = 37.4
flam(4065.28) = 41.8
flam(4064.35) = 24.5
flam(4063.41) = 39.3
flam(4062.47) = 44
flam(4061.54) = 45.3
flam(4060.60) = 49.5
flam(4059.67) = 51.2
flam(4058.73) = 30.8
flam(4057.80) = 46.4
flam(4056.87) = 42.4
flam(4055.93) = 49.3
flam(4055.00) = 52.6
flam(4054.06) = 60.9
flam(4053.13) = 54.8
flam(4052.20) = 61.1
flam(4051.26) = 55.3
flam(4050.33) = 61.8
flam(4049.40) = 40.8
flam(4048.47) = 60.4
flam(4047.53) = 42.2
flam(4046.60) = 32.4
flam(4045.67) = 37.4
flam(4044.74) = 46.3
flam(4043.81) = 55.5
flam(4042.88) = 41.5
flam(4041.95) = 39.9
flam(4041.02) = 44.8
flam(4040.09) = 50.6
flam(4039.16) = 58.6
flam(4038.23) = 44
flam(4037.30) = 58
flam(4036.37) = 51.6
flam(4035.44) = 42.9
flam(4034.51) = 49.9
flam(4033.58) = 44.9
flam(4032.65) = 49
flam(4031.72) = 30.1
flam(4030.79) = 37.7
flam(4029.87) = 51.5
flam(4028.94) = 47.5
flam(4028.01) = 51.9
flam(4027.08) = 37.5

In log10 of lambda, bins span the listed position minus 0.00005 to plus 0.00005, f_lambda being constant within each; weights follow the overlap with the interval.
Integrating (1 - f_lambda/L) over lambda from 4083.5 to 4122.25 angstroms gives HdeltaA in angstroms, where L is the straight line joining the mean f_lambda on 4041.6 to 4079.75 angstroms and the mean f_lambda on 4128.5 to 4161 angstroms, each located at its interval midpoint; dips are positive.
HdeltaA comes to -0.6 angstroms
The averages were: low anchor 45.4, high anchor 45.6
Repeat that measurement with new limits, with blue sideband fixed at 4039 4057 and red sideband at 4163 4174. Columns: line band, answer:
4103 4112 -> 0.4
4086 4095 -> -0.4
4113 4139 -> -1.3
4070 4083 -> 0.6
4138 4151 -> -0.8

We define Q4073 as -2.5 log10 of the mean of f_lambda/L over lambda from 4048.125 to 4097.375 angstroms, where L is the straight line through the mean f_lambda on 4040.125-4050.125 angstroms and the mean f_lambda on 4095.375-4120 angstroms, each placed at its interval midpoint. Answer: -0.05 mag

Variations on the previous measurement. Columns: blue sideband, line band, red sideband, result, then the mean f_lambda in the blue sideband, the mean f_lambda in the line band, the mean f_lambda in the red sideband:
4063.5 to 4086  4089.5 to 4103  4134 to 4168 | 0.098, 44.7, 41.3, 46.5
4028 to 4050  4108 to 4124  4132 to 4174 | -0.043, 46.2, 47.5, 45.3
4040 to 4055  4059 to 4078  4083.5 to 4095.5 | 0.149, 49.2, 43.1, 49.7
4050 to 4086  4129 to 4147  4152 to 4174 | -0.042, 46.6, 46.3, 43.8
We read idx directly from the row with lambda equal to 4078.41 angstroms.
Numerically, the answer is 44.1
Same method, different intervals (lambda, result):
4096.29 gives 34.8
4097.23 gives 40.1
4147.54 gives 52.8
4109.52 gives 45.6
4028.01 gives 51.9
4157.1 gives 51.4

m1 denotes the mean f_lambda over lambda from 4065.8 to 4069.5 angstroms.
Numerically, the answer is 40.9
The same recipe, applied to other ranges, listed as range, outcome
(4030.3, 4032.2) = 34.4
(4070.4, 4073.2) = 40.8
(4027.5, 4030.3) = 50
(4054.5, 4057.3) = 48.1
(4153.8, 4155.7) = 40.1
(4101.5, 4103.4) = 36.1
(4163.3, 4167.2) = 48.4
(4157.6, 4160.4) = 43.2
